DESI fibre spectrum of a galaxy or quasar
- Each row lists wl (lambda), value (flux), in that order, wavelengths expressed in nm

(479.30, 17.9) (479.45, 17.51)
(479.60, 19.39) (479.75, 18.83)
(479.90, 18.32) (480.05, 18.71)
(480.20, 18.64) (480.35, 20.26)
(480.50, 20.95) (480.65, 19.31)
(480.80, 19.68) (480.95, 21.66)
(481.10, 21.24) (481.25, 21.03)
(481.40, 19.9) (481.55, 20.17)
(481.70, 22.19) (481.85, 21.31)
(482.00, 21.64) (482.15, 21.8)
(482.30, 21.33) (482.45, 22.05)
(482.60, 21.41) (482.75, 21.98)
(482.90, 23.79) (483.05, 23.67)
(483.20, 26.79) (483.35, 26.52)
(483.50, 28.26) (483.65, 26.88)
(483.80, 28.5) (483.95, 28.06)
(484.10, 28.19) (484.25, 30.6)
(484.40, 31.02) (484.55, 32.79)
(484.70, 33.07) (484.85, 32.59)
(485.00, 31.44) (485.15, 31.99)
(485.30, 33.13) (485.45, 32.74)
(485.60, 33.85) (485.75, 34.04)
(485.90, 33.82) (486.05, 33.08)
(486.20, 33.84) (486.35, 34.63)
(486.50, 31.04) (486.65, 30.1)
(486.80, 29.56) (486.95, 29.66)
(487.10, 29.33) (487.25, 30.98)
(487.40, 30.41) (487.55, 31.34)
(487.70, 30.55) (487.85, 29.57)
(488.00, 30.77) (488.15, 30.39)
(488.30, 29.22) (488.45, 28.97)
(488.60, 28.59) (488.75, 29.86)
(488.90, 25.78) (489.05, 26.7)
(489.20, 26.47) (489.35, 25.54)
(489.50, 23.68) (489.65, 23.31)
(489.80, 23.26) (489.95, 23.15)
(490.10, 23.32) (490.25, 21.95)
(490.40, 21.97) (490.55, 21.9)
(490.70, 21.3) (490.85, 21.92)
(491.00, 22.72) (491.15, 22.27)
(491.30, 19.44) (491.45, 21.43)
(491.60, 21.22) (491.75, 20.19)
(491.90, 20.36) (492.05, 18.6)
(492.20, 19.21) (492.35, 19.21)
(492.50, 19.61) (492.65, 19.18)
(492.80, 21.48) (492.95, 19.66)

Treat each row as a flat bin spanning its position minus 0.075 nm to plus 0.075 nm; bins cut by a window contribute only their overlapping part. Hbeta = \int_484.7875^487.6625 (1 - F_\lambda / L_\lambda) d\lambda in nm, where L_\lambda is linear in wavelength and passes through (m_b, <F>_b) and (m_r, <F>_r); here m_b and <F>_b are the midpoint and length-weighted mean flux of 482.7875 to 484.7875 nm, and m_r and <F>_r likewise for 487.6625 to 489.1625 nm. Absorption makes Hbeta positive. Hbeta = -0.34 nm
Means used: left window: 28.2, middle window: 32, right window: 28.9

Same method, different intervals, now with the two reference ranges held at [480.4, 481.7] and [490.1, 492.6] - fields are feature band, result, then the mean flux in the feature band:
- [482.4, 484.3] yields -0.48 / 25.9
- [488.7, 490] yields -0.28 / 25.3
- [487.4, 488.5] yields -0.50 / 30.2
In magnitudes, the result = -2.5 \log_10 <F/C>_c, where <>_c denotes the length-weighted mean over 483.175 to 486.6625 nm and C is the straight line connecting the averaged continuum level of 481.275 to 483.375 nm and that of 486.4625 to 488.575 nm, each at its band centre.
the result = -0.19 mag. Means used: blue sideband 22.3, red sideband 30.1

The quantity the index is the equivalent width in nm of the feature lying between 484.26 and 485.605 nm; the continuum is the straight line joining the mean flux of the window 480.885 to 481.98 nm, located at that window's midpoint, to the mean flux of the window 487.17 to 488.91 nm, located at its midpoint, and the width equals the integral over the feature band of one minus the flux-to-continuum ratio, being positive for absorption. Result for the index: -0.35 nm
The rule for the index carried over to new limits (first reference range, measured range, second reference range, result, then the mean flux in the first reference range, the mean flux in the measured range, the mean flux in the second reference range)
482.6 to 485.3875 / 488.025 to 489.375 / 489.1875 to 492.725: -0.238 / 28.7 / 28.1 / 21.6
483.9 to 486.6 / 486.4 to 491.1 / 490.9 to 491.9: -0.160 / 32.2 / 26.9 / 21.2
